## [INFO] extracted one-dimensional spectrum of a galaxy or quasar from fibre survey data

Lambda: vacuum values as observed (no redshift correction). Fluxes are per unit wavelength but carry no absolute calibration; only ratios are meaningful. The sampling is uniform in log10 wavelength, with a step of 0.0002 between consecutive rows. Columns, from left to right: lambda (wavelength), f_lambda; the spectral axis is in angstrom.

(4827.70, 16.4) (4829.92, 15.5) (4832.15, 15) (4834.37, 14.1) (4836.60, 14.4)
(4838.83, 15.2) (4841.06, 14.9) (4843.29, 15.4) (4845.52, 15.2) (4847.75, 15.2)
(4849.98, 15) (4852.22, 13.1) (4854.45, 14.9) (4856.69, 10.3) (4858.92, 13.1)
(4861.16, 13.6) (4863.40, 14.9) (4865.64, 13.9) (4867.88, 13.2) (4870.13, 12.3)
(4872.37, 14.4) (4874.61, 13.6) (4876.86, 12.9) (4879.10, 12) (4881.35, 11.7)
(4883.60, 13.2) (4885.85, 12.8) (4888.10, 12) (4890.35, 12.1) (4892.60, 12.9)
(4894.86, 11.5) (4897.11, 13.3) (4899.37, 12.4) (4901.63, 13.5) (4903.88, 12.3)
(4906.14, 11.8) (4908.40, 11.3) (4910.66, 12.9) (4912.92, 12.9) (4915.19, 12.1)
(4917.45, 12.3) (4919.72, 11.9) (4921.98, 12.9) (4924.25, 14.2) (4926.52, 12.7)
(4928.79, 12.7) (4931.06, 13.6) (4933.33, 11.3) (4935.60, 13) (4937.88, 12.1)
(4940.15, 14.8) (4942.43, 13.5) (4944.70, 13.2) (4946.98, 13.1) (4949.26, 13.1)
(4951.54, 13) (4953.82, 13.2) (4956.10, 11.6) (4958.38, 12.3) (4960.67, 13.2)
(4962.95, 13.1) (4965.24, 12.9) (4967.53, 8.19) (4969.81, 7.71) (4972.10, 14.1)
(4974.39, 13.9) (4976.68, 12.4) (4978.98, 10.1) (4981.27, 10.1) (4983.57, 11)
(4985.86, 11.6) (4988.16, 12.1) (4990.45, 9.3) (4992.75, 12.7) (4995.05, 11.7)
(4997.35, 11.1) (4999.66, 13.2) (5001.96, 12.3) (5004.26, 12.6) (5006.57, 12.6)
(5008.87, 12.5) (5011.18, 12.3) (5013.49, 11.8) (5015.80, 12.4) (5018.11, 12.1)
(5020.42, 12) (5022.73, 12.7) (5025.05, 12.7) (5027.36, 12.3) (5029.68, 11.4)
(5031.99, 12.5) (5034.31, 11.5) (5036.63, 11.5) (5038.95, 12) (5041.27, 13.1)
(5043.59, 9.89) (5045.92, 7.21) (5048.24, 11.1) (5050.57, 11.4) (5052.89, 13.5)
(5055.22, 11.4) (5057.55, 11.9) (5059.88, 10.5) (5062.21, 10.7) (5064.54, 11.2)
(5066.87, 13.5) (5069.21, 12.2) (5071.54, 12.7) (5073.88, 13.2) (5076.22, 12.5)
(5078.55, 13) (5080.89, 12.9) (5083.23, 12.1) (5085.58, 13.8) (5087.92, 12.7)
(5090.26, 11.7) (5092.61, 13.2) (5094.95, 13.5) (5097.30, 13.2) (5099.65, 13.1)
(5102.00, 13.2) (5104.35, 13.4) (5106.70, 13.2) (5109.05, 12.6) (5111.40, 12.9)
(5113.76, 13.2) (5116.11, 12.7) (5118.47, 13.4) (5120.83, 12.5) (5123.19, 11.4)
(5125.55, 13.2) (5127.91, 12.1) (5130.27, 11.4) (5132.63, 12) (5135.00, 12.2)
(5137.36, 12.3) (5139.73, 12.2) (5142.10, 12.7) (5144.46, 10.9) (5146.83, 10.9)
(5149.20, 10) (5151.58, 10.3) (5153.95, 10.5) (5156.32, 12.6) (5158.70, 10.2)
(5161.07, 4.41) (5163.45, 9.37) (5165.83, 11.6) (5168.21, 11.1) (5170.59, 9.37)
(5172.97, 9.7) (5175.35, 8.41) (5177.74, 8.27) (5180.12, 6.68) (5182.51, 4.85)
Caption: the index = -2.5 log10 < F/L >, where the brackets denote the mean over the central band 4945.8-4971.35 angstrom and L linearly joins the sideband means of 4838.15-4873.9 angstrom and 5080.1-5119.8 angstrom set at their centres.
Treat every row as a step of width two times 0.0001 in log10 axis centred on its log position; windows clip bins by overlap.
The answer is 0.137 mag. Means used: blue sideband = 14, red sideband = 13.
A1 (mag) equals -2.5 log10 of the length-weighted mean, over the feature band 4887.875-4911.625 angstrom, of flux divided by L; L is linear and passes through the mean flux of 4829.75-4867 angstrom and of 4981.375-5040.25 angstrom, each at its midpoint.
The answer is 0.10 mag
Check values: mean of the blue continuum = 14.3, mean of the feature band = 12.4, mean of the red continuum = 12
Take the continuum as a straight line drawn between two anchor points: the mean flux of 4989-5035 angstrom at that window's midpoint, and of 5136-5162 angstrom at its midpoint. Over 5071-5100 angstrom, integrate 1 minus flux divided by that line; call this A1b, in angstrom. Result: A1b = -3.9 angstrom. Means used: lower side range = 12.1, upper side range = 10.7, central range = 12.9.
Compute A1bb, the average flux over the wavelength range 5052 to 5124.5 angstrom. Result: 12.6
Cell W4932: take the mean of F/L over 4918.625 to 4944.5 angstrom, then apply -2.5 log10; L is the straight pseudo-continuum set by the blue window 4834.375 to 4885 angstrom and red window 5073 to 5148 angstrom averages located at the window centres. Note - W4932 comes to 0.04 mag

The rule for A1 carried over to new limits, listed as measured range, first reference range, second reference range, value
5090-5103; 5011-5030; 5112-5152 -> -0.086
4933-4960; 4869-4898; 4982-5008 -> -0.062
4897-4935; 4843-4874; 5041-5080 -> 0.055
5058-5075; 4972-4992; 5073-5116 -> 0.054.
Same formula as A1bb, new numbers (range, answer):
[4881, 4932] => 12.6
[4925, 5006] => 12.2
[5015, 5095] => 12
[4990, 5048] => 11.8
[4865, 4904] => 12.8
